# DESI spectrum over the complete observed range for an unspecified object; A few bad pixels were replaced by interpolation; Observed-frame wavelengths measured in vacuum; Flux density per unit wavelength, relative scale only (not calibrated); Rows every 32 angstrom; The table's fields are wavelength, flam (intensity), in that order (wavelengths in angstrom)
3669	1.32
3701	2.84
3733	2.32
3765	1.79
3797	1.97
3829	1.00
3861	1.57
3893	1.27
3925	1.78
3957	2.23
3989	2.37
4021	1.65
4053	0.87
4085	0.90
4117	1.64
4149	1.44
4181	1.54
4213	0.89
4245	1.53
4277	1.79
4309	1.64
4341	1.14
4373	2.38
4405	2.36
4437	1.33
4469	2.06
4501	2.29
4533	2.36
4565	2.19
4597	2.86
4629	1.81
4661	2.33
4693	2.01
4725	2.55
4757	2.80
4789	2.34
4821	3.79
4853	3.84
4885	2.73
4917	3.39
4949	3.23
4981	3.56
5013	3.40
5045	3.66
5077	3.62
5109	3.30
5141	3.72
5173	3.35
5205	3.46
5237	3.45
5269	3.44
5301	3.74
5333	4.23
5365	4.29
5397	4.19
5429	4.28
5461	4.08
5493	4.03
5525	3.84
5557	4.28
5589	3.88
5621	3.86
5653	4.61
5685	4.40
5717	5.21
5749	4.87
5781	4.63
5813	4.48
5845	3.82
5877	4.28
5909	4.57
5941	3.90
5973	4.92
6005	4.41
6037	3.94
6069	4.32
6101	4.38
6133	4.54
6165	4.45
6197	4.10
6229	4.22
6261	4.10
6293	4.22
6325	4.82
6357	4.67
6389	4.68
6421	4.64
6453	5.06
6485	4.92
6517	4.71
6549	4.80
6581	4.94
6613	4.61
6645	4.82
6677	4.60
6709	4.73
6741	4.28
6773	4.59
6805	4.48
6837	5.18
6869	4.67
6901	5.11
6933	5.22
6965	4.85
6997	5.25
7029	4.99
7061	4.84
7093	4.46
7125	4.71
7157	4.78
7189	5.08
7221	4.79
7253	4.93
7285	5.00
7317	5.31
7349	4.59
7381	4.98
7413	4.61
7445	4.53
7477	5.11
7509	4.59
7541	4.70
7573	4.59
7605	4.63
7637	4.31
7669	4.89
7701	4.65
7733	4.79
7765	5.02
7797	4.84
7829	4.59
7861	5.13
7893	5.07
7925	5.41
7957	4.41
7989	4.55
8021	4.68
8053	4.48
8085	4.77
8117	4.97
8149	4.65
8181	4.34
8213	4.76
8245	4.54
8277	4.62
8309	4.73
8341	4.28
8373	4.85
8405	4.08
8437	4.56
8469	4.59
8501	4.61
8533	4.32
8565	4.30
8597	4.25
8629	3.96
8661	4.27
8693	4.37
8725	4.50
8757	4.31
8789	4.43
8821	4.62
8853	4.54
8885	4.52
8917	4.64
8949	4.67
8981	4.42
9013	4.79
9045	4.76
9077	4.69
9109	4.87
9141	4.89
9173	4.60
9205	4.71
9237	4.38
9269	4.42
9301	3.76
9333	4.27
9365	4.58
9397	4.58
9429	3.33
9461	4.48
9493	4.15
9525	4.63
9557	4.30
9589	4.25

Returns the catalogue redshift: 0.205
